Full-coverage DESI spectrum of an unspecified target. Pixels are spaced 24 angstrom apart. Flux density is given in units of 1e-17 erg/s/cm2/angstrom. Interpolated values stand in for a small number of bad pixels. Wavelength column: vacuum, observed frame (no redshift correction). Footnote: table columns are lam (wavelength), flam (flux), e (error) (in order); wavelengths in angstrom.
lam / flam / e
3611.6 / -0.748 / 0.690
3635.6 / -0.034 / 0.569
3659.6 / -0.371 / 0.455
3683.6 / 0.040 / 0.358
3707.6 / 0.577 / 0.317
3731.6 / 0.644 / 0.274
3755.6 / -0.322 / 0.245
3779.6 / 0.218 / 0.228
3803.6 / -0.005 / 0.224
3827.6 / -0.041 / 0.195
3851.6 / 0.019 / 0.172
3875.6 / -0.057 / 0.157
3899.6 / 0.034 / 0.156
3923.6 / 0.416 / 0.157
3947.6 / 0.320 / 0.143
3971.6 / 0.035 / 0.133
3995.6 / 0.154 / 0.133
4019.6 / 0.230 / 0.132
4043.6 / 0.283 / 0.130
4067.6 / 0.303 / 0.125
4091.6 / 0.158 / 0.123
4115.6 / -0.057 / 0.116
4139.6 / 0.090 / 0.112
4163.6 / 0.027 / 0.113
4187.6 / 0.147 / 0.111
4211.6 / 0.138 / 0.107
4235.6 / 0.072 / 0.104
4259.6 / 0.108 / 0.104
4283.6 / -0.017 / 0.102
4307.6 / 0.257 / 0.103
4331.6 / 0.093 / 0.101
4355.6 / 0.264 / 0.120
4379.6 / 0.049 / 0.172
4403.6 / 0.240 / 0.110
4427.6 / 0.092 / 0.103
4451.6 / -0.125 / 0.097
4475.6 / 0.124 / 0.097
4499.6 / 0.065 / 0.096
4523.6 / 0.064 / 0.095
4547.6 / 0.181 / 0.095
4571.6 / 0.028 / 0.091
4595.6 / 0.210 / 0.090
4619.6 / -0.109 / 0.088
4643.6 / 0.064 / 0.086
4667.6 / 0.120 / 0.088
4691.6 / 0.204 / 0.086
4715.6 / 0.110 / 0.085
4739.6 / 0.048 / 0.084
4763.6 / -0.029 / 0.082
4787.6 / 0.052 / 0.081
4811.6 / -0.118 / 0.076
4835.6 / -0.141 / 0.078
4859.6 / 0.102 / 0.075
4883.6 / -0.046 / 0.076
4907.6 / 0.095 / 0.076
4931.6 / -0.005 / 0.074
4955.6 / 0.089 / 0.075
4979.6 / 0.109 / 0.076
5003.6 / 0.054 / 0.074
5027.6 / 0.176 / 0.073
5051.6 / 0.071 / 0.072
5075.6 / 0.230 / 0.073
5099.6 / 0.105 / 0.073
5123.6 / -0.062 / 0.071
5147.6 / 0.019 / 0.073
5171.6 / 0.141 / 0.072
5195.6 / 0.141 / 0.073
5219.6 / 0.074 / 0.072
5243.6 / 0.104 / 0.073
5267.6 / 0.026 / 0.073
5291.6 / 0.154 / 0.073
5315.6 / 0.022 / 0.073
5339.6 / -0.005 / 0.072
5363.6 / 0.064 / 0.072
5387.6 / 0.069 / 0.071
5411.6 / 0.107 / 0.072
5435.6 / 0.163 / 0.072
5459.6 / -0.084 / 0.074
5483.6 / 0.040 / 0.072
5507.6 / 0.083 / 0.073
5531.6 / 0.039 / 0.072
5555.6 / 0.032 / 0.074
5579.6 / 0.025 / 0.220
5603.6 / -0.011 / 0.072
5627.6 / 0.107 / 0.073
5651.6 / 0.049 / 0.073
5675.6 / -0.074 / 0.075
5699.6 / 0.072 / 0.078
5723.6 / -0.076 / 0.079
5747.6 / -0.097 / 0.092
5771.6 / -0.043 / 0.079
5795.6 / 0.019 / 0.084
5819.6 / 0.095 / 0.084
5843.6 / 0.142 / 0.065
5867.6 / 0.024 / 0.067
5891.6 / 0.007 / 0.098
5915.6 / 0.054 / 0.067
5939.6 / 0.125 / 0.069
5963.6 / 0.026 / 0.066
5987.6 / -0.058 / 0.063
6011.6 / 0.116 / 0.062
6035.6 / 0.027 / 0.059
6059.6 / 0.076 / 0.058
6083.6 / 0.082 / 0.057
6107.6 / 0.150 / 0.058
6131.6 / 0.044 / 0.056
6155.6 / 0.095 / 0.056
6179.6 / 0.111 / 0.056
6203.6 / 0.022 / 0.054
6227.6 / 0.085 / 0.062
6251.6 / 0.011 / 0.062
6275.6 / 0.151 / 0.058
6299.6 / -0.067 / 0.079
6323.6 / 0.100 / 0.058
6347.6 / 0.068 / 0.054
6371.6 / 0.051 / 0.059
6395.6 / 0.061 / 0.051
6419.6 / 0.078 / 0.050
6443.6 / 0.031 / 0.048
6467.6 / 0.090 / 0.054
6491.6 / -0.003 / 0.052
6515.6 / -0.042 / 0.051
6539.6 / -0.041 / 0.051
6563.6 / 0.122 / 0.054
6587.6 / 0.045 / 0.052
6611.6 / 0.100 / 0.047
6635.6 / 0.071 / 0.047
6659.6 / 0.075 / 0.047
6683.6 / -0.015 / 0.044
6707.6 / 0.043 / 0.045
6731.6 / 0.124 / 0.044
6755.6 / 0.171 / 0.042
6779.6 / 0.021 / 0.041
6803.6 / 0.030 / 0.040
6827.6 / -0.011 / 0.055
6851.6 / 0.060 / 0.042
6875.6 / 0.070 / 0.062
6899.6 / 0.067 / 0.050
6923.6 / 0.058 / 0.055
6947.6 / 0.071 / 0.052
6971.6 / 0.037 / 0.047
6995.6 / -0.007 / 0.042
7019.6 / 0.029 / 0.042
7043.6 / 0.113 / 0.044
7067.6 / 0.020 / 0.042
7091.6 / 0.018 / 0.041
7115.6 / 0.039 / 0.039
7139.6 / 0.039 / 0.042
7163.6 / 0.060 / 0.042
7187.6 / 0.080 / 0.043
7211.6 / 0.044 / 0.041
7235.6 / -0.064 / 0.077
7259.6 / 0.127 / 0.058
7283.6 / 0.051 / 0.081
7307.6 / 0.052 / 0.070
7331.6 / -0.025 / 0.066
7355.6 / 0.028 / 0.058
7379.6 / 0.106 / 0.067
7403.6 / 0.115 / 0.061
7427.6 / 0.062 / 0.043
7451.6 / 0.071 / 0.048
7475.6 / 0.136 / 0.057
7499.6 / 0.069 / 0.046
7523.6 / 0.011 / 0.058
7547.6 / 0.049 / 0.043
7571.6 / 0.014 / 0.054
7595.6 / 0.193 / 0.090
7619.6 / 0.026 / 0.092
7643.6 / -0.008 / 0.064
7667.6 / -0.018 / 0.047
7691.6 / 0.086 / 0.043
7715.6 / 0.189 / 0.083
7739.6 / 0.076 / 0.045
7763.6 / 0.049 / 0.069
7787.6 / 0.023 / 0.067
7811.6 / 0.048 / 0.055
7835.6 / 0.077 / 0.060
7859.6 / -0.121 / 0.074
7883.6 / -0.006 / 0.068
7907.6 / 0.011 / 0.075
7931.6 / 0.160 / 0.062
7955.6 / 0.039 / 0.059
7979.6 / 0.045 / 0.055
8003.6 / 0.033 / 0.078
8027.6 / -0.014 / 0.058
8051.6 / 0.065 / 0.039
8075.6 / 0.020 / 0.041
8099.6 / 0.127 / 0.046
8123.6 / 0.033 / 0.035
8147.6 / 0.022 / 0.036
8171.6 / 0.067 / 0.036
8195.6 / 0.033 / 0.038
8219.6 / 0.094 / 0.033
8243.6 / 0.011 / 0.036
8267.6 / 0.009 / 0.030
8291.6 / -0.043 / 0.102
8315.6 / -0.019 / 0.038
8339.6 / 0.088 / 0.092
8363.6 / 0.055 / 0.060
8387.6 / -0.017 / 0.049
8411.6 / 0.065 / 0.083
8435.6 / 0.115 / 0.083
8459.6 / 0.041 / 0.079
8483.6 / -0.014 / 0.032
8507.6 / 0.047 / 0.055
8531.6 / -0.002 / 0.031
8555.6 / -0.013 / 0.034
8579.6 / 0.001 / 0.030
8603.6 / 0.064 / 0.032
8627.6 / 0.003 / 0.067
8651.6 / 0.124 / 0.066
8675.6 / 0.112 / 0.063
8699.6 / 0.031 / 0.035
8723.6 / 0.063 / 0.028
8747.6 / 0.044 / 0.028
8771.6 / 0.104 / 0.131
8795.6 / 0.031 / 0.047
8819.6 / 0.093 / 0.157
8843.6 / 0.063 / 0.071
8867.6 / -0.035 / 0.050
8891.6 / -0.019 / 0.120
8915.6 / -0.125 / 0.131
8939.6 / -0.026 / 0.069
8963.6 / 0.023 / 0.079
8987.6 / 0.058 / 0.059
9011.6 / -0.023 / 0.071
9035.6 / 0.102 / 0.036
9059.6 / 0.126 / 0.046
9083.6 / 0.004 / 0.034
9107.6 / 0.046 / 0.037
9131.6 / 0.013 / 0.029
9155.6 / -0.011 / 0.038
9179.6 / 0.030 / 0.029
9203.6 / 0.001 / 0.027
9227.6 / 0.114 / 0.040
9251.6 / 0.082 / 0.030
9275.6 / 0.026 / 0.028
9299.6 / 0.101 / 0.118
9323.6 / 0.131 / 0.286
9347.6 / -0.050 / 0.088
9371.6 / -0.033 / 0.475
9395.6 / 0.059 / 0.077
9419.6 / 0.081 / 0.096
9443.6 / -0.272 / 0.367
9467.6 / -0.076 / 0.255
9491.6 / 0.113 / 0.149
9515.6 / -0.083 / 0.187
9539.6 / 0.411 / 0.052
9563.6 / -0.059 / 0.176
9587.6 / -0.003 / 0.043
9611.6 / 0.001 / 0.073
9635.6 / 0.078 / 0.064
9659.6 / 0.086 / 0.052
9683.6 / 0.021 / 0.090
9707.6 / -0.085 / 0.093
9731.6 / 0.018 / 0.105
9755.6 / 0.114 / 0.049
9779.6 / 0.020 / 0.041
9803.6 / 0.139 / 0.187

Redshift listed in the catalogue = 1.56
